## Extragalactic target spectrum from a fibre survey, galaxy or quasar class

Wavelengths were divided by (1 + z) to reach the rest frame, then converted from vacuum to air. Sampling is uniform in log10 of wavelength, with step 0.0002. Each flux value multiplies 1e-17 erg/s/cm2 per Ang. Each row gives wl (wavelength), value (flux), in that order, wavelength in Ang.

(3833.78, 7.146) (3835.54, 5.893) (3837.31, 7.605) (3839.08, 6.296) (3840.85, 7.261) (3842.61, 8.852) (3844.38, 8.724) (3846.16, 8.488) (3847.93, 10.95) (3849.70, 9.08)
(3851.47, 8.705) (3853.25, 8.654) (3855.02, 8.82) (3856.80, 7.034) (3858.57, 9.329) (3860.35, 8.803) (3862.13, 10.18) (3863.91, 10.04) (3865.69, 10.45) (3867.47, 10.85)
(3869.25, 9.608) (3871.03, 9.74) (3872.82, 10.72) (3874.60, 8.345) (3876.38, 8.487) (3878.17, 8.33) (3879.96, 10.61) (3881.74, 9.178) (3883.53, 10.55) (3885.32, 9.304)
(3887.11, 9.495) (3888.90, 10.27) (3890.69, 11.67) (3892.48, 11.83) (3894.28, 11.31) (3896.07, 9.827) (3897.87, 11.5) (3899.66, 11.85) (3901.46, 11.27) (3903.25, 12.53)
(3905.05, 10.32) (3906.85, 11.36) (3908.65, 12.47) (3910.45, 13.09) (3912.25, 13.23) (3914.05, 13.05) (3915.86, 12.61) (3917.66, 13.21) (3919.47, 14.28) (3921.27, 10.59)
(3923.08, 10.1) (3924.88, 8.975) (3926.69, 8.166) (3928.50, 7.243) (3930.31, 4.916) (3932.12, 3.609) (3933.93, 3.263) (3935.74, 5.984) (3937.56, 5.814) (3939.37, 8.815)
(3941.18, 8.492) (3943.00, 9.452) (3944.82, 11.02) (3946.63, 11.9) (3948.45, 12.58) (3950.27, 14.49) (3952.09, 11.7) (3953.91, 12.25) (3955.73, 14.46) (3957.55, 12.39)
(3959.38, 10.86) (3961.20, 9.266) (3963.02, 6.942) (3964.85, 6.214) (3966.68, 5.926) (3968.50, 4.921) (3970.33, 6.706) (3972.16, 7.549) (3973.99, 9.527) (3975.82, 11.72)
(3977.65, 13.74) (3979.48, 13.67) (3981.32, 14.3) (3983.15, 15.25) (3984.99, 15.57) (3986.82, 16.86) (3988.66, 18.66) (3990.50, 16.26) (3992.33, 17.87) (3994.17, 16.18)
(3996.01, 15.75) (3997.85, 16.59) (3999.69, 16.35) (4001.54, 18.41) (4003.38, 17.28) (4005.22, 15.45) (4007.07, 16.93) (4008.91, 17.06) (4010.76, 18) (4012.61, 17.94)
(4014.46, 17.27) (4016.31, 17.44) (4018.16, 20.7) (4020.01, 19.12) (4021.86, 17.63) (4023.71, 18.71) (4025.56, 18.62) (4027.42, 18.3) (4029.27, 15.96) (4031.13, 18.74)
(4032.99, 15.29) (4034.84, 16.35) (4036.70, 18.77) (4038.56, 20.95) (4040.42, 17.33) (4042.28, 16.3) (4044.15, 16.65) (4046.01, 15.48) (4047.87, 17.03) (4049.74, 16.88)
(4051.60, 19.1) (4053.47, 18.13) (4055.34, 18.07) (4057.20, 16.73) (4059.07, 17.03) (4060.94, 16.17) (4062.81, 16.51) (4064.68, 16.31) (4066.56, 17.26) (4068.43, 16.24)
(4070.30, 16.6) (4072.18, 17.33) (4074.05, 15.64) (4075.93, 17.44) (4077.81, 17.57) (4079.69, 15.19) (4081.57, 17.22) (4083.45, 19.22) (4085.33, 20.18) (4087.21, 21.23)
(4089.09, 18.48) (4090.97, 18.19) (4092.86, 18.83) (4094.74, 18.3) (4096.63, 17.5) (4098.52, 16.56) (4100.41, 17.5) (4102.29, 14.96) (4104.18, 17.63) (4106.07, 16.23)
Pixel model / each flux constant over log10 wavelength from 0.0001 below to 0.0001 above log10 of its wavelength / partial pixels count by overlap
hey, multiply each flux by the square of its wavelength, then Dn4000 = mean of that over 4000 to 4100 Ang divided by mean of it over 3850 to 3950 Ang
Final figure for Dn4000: 1.9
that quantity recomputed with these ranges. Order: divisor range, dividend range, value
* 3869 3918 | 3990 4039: 1.71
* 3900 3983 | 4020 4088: 1.82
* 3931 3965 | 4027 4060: 1.92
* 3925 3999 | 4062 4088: 1.68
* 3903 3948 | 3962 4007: 1.41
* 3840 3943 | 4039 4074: 1.90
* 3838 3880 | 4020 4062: 2.12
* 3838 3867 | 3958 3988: 1.28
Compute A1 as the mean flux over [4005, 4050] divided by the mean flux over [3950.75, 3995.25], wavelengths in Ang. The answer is 1.46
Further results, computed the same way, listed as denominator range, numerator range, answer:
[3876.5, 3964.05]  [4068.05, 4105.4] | 1.71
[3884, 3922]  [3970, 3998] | 1.22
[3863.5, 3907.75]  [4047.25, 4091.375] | 1.68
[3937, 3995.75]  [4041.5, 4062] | 1.46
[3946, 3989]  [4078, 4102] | 1.58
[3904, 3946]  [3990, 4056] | 1.82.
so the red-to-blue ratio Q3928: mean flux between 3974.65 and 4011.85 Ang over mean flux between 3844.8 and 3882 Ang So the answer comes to 1.72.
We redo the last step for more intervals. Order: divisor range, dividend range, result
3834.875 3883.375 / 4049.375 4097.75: 1.96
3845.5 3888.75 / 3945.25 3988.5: 1.21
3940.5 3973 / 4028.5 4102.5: 1.77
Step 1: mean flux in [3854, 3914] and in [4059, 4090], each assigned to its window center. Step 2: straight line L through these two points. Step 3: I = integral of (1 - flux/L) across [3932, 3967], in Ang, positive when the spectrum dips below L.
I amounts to 9.2 Ang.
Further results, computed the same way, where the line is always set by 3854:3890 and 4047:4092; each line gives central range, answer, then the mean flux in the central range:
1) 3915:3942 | 7.64 Ang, 8.4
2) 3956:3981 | 7.42 Ang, 9.44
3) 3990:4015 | -3.67 Ang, 17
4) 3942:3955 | 0.71 Ang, 11.9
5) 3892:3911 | -1.48 Ang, 11.5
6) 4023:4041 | -2.17 Ang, 17.9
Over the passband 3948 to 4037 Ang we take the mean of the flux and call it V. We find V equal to 14.7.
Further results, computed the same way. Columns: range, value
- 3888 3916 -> 11.7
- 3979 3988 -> 15.3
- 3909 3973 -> 9.57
